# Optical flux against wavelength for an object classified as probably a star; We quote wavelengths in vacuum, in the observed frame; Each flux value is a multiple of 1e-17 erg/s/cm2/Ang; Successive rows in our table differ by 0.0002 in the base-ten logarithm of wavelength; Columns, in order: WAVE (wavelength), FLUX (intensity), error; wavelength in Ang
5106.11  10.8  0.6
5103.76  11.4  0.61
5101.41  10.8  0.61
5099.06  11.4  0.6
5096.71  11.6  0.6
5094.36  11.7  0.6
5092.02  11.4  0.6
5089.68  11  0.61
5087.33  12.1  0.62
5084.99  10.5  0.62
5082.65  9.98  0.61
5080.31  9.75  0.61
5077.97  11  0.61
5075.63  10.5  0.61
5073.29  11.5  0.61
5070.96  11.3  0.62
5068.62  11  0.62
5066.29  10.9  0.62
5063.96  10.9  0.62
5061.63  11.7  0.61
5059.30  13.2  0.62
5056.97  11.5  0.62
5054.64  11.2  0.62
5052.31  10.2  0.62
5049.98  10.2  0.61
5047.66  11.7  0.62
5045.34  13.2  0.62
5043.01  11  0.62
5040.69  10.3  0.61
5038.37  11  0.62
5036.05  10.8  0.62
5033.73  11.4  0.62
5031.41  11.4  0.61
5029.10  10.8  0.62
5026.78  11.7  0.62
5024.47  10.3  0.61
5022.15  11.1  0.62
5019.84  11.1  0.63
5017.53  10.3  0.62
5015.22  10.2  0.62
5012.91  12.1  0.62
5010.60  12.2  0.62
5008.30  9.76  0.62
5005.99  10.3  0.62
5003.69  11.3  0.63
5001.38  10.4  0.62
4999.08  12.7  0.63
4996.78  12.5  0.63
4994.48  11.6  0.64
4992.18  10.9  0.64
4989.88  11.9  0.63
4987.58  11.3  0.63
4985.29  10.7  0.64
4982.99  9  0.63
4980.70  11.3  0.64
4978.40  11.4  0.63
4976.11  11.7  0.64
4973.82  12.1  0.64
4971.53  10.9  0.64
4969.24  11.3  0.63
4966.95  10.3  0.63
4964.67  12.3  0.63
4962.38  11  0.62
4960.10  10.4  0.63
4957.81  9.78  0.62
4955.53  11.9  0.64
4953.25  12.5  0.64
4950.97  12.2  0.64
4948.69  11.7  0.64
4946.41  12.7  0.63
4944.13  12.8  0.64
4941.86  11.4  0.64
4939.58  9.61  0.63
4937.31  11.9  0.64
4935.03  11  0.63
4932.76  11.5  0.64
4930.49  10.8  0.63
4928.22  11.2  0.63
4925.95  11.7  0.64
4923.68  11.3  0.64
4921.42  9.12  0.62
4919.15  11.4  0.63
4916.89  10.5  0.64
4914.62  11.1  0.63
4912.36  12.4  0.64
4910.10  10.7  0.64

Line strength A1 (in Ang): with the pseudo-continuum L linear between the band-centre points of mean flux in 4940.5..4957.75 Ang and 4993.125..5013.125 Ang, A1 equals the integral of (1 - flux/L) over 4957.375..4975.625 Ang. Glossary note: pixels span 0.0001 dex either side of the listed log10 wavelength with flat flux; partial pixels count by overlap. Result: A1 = 1.1 Ang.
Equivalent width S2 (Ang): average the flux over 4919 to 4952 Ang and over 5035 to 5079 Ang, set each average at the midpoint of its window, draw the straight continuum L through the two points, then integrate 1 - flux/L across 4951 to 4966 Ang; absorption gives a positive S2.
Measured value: -0.1 Ang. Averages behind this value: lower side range 11.4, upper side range 11.2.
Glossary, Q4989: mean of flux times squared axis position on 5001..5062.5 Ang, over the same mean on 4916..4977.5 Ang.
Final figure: 1.02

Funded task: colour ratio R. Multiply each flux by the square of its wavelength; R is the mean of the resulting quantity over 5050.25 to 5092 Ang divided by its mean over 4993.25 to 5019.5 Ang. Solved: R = 1.01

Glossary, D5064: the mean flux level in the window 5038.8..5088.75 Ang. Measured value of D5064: 11.1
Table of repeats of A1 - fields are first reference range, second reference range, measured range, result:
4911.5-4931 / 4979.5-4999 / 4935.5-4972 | -0.9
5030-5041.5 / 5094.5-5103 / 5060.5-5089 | 0.7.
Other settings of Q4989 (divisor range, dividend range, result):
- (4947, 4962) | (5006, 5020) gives 0.97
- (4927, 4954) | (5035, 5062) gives 1.02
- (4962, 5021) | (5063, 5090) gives 1.01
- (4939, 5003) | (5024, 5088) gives 1.01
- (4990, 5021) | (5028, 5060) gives 1.02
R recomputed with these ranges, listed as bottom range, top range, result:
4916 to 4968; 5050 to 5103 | 1.04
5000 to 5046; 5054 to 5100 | 1.04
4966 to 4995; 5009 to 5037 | 1.02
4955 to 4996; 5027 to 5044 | 1.01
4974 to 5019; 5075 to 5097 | 1.02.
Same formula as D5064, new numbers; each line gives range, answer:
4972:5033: 11.2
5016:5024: 10.8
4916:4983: 11.3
